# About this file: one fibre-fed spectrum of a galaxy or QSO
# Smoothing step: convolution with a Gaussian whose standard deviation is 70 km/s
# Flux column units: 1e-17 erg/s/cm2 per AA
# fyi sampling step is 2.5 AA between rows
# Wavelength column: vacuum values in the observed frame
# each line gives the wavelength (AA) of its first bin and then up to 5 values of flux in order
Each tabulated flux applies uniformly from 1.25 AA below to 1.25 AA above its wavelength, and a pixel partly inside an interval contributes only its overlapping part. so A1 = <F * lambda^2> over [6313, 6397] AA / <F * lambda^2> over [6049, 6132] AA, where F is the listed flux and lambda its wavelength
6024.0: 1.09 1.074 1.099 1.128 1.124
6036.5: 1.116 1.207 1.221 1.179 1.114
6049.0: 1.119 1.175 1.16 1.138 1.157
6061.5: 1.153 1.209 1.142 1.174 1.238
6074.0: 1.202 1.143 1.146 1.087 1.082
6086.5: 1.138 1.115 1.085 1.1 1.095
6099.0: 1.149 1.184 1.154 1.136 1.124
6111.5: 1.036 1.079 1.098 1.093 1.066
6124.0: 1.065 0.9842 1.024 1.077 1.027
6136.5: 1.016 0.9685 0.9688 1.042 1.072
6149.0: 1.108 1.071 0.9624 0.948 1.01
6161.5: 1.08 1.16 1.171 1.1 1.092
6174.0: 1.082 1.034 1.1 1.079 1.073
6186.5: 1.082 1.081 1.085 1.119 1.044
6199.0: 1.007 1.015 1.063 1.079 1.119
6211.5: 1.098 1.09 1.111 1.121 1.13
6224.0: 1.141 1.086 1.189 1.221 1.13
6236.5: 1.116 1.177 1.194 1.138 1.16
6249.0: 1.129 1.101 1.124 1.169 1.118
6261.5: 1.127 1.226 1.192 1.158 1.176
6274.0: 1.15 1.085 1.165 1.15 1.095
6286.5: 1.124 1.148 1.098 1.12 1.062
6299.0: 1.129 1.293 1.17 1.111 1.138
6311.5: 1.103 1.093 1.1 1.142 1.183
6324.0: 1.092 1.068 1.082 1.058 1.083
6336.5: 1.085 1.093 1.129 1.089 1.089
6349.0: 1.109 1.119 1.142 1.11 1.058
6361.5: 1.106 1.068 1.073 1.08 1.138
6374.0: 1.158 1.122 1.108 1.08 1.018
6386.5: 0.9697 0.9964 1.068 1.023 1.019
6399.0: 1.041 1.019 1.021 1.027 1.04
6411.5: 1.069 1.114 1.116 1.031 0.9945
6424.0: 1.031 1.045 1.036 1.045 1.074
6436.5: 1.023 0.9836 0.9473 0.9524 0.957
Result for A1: 1.06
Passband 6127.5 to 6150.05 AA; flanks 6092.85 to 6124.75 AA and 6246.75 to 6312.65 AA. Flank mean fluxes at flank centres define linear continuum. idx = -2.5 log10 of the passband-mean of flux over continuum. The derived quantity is 0.081 mag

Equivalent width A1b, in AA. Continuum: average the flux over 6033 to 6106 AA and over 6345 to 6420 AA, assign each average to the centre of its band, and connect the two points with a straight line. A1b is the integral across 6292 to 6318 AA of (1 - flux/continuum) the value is -0.97 AA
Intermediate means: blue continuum 1.15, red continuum 1.07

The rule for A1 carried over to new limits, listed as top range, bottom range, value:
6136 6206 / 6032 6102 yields 0.95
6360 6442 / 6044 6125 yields 1.03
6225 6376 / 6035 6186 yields 1.09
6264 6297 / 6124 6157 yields 1.16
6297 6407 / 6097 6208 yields 1.09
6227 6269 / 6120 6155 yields 1.16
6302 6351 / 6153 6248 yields 1.05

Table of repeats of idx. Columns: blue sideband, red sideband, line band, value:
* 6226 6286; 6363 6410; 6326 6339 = 0.02 mag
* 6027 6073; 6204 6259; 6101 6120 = 0.04 mag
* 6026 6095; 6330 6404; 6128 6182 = 0.07 mag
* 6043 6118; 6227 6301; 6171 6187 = 0.06 mag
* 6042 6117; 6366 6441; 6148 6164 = 0.08 mag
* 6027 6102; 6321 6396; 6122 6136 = 0.10 mag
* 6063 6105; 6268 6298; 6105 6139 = 0.08 mag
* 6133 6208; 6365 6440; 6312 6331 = -0.05 mag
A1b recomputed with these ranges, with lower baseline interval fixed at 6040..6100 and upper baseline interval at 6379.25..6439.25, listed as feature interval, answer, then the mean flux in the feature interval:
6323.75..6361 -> -1.19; 1.09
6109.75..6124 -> 0.71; 1.08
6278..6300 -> -0.89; 1.12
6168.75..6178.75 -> 0.33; 1.08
